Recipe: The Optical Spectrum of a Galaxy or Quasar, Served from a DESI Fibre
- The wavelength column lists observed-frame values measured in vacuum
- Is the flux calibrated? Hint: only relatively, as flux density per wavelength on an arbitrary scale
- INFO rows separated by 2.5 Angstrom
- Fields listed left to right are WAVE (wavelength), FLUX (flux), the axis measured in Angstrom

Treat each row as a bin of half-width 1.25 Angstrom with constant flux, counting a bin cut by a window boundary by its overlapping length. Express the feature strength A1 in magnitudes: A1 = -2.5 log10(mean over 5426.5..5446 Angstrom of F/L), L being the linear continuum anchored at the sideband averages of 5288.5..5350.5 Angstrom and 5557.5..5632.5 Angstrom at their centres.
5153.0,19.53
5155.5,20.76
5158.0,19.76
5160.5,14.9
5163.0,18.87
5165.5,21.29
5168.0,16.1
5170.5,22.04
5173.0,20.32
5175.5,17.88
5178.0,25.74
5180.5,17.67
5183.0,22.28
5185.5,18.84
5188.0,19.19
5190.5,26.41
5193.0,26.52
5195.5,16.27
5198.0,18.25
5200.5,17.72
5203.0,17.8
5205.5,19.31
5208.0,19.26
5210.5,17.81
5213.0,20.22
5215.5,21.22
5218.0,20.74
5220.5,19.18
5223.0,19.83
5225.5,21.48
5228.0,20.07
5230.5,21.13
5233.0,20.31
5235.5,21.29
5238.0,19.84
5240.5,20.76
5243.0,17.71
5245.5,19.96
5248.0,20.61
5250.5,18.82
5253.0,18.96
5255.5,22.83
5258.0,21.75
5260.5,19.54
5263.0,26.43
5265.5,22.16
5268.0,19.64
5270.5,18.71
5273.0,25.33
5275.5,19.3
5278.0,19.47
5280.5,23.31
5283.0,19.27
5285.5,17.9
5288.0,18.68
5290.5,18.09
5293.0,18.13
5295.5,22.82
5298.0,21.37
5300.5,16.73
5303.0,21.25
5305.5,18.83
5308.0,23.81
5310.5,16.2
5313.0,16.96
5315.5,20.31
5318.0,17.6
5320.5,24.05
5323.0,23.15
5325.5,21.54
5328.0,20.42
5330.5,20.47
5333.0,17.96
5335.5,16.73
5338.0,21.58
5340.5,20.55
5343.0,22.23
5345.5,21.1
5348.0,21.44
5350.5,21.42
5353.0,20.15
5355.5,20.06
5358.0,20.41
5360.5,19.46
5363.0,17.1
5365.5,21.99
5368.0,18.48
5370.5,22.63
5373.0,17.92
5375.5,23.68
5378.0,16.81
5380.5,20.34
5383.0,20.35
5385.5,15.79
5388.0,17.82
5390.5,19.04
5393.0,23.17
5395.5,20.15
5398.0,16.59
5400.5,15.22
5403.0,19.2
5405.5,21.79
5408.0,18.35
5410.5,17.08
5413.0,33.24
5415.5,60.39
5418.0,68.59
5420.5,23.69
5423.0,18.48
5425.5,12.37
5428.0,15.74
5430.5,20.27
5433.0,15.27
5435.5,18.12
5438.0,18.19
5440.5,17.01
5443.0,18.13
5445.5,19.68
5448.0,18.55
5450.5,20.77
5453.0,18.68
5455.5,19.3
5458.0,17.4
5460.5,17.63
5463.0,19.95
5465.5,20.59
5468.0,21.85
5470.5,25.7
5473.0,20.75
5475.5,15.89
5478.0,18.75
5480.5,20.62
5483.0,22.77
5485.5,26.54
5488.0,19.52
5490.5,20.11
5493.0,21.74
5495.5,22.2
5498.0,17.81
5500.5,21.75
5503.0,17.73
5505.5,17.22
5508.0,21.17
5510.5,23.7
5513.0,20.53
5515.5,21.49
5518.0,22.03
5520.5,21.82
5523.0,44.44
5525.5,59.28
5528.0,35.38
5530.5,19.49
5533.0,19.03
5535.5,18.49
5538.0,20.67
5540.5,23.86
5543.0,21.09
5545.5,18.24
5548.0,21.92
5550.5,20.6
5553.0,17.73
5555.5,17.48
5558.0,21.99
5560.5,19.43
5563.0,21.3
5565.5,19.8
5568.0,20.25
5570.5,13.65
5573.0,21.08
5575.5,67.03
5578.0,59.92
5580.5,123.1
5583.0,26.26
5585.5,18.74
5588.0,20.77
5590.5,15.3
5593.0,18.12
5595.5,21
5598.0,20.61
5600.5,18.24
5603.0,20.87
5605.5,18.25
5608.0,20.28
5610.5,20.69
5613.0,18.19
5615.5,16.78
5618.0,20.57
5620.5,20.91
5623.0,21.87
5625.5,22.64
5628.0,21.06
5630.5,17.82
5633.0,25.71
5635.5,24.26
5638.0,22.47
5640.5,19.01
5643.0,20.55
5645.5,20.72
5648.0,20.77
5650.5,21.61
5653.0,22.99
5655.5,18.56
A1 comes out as 0.27 mag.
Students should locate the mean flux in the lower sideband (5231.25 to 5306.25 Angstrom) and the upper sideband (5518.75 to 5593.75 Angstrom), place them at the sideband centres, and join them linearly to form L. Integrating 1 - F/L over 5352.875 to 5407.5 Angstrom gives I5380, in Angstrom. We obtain 9.7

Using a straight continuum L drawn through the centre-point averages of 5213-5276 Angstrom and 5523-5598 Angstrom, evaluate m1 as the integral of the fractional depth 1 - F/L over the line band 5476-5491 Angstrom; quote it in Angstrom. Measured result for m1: 3.05 Angstrom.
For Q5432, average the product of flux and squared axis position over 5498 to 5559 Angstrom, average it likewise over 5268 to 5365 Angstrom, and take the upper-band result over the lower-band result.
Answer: 1.26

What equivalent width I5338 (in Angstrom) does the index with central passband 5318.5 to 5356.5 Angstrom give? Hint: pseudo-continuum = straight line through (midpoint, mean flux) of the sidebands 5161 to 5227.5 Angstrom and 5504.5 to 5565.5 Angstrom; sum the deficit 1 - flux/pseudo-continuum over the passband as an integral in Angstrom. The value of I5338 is 1.31 Angstrom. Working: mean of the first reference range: 20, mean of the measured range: 20.8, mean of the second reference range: 23.6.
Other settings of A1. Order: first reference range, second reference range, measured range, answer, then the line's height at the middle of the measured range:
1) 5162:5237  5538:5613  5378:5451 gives 0.07 mag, 23.6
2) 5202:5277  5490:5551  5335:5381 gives 0.08 mag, 21.8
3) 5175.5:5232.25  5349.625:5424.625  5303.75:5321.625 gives 0.11 mag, 21.8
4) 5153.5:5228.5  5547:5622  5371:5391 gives 0.20 mag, 22.9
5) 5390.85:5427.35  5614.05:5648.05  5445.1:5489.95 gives 0.21 mag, 24.7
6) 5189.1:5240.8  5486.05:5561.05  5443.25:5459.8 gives 0.18 mag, 22.4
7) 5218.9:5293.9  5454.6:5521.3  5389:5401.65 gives 0.09 mag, 20.5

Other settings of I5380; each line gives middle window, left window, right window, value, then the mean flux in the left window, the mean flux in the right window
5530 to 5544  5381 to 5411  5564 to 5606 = 3.7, 18.8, 30.9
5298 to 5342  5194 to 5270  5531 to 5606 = 3.4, 20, 26.2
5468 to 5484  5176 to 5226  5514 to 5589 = 3.8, 20.2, 29.2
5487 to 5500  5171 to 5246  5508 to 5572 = 1.4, 20.2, 23.3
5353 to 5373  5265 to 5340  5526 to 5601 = 1.6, 20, 27.1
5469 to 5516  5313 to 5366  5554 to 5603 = 9.5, 20.4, 29.4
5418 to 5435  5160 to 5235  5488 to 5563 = 0.5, 20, 23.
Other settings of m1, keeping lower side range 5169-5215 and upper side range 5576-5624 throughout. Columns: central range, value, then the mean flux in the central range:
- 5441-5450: 2.2 Angstrom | 18.8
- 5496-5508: 3.2 Angstrom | 19.1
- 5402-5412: 2.0 Angstrom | 19.5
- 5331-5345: 1.9 Angstrom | 19.9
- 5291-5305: 1.5 Angstrom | 19.9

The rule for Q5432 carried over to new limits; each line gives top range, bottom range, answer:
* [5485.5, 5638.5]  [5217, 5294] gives 1.36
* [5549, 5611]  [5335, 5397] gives 1.48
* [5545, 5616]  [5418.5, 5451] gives 1.44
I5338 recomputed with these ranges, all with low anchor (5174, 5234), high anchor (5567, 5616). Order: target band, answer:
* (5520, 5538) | -2.0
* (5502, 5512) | 2.6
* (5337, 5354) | 1.6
